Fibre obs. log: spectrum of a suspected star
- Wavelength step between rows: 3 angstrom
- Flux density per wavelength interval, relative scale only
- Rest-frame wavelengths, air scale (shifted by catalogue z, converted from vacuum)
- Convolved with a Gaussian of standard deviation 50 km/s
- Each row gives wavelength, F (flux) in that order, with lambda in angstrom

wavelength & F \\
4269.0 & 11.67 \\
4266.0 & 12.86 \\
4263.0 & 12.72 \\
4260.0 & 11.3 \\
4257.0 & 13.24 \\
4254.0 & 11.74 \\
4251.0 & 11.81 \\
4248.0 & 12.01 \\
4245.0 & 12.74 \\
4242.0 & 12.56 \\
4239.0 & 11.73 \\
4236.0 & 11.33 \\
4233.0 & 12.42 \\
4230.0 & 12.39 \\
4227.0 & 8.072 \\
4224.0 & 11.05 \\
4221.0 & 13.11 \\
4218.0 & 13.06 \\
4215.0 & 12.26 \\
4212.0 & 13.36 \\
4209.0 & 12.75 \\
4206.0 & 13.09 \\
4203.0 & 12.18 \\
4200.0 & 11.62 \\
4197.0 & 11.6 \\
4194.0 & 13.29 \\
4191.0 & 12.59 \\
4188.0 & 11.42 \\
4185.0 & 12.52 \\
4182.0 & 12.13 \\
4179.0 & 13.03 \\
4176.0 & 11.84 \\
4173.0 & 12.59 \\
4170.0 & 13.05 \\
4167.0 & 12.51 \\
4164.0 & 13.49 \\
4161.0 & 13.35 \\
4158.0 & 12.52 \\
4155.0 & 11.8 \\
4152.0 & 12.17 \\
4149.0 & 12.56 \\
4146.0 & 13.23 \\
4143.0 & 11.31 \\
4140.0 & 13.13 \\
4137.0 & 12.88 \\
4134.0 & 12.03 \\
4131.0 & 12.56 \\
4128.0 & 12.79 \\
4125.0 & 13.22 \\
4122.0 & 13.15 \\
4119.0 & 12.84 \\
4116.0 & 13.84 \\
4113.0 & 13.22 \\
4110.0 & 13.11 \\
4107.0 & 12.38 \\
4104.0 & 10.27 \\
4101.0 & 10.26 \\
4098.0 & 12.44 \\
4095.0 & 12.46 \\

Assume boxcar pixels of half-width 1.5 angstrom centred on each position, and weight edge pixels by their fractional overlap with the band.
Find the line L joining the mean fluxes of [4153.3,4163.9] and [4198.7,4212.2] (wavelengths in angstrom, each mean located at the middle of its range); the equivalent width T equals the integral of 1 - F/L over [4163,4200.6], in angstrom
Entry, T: 0.5 angstrom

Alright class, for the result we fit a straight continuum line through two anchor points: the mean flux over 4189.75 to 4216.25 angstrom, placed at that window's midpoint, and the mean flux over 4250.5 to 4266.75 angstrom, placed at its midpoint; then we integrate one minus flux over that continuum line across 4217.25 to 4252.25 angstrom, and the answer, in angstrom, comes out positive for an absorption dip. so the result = 1.6 angstrom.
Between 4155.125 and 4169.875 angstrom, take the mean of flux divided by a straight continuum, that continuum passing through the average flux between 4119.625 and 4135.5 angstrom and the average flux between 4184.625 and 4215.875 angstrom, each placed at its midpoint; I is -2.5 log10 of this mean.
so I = -0.02 mag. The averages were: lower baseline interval 12.8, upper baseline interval 12.4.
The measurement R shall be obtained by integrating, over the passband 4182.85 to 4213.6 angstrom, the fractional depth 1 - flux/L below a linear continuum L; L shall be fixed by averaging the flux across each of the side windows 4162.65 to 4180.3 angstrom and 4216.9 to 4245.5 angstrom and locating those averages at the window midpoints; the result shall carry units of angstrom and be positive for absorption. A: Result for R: -0.3 angstrom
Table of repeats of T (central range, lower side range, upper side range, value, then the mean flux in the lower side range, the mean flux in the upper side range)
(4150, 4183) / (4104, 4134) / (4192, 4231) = -0.32 angstrom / 12.8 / 12.1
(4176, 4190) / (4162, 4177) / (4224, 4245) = 0.28 angstrom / 12.7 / 11.5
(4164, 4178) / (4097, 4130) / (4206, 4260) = -0.36 angstrom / 12.5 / 12.1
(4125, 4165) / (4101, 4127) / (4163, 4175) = 0.40 angstrom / 12.6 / 12.8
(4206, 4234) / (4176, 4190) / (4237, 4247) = 0.37 angstrom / 12.2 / 12.3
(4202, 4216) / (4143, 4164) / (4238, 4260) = -0.46 angstrom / 12.6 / 12.2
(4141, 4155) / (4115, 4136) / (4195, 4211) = 0.48 angstrom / 12.9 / 12.3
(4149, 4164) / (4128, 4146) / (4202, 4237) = -0.22 angstrom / 12.5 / 12.1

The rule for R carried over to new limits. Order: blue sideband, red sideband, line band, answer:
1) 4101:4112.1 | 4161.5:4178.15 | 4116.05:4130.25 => -1.2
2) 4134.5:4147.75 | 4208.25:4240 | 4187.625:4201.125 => 0.0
